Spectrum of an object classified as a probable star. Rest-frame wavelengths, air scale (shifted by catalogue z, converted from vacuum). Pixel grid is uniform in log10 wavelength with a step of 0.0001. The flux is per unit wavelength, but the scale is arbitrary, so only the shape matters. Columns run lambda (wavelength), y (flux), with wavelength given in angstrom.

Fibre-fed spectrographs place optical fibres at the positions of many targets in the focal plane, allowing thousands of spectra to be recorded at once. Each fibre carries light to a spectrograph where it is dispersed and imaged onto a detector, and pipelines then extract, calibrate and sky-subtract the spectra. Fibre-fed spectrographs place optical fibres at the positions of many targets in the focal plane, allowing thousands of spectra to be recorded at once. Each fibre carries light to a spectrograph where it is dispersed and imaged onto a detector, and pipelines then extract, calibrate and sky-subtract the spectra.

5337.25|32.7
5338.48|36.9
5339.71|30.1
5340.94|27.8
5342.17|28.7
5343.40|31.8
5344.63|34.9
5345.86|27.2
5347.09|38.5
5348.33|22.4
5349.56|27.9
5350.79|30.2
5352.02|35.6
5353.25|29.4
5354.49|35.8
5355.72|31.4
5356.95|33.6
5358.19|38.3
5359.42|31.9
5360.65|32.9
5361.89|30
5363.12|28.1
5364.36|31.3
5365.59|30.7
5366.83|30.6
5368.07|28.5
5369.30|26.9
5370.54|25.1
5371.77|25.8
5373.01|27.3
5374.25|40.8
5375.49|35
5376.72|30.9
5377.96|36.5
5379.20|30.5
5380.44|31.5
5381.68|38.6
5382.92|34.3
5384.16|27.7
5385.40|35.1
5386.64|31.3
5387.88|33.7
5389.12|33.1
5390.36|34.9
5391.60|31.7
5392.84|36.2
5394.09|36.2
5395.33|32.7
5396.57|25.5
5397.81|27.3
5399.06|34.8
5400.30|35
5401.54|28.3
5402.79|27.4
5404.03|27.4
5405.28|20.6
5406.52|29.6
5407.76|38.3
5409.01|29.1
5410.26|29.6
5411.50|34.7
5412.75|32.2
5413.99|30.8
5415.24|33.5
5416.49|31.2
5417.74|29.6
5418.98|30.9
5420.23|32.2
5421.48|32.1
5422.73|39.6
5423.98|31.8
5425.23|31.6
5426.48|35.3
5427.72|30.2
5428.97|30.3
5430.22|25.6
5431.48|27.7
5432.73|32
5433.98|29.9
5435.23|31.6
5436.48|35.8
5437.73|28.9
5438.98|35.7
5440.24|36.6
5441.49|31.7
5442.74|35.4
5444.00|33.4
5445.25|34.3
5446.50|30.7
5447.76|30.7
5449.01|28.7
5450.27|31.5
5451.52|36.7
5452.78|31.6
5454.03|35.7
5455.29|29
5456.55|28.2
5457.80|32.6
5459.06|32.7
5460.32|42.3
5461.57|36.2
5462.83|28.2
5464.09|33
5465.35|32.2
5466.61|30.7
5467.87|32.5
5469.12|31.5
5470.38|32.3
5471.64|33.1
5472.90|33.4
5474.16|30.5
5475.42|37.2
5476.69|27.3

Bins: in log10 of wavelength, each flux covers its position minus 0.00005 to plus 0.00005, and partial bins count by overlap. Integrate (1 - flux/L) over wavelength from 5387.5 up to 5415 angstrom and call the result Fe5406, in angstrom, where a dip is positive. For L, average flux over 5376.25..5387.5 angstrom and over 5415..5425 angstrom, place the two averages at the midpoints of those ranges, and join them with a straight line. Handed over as 1.2 angstrom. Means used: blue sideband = 33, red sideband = 32.5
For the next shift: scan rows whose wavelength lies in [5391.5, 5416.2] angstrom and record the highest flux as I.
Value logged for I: 38.3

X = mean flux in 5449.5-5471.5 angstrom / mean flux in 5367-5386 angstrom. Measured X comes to 1.0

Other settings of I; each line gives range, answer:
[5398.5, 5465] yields 42.3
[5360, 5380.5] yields 40.8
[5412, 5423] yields 39.6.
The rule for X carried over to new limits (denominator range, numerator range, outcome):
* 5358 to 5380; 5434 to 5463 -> 1.06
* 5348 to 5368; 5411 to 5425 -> 1.04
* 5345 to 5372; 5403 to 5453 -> 1.03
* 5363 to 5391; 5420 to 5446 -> 1.02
